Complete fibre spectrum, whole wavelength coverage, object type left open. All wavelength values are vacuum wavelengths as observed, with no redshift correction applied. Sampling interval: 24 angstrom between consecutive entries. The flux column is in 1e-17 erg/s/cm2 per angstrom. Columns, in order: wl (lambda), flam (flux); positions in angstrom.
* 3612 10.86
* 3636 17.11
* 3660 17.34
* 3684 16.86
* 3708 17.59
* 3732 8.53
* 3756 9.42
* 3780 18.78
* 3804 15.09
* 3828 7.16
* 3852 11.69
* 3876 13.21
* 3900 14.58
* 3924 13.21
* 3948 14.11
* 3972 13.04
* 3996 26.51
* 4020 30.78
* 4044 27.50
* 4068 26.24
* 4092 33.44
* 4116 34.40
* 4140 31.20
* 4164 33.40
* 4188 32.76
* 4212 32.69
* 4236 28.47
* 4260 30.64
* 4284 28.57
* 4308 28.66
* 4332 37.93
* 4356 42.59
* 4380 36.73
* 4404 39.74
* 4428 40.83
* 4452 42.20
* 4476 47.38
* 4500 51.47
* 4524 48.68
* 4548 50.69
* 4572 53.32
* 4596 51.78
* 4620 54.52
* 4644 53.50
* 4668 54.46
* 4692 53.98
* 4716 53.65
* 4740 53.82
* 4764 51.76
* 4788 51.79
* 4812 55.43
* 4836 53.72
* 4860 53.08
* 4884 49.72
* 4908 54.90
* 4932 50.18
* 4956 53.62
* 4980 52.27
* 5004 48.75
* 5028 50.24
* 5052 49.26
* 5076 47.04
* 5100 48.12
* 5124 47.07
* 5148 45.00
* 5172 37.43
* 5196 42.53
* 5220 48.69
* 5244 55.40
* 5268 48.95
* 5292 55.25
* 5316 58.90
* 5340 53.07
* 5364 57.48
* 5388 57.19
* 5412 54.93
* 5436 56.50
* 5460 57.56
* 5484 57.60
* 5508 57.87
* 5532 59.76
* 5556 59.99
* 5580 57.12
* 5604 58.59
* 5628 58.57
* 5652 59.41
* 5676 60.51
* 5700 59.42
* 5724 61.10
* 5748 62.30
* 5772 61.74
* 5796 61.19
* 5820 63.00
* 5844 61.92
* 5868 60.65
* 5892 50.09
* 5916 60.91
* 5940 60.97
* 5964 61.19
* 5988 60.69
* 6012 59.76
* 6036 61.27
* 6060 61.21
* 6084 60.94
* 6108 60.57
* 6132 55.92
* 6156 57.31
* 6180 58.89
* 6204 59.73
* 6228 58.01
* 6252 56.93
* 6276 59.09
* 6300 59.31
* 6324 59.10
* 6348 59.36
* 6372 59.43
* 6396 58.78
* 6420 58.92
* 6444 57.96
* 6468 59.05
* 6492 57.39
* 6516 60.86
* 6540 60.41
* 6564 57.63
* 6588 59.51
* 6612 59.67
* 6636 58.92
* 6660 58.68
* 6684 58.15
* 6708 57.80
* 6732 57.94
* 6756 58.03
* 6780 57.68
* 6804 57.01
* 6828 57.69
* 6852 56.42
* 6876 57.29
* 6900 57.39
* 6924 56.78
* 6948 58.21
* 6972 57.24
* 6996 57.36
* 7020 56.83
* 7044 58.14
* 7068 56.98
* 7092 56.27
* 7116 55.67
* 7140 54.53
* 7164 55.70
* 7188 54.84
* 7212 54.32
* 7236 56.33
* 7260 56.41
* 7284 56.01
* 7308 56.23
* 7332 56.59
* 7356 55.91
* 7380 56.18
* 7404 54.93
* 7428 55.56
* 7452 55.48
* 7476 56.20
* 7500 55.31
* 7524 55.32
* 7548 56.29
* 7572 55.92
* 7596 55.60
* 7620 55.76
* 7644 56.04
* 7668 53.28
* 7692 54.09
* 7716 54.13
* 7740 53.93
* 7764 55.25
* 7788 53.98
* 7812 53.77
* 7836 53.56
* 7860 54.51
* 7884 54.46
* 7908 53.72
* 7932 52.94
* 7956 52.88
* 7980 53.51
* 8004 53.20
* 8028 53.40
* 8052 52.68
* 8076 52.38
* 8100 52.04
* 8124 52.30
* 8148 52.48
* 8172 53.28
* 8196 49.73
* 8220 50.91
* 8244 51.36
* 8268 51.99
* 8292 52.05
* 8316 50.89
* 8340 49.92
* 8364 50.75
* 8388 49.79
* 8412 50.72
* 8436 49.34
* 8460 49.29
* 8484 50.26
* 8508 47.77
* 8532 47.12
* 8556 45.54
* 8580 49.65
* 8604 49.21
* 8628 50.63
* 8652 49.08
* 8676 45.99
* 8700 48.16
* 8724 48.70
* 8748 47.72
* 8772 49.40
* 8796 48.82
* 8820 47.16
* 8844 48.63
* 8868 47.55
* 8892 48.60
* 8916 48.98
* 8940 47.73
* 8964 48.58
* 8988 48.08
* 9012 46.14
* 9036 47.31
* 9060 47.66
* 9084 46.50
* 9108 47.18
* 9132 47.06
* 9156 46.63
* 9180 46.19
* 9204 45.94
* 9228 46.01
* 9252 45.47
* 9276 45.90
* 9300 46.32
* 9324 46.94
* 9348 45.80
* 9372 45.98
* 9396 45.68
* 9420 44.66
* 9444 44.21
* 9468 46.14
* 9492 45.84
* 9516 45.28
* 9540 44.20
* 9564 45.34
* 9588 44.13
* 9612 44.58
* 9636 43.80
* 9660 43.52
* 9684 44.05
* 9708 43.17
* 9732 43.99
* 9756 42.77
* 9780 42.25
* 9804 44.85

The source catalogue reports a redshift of 0.00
